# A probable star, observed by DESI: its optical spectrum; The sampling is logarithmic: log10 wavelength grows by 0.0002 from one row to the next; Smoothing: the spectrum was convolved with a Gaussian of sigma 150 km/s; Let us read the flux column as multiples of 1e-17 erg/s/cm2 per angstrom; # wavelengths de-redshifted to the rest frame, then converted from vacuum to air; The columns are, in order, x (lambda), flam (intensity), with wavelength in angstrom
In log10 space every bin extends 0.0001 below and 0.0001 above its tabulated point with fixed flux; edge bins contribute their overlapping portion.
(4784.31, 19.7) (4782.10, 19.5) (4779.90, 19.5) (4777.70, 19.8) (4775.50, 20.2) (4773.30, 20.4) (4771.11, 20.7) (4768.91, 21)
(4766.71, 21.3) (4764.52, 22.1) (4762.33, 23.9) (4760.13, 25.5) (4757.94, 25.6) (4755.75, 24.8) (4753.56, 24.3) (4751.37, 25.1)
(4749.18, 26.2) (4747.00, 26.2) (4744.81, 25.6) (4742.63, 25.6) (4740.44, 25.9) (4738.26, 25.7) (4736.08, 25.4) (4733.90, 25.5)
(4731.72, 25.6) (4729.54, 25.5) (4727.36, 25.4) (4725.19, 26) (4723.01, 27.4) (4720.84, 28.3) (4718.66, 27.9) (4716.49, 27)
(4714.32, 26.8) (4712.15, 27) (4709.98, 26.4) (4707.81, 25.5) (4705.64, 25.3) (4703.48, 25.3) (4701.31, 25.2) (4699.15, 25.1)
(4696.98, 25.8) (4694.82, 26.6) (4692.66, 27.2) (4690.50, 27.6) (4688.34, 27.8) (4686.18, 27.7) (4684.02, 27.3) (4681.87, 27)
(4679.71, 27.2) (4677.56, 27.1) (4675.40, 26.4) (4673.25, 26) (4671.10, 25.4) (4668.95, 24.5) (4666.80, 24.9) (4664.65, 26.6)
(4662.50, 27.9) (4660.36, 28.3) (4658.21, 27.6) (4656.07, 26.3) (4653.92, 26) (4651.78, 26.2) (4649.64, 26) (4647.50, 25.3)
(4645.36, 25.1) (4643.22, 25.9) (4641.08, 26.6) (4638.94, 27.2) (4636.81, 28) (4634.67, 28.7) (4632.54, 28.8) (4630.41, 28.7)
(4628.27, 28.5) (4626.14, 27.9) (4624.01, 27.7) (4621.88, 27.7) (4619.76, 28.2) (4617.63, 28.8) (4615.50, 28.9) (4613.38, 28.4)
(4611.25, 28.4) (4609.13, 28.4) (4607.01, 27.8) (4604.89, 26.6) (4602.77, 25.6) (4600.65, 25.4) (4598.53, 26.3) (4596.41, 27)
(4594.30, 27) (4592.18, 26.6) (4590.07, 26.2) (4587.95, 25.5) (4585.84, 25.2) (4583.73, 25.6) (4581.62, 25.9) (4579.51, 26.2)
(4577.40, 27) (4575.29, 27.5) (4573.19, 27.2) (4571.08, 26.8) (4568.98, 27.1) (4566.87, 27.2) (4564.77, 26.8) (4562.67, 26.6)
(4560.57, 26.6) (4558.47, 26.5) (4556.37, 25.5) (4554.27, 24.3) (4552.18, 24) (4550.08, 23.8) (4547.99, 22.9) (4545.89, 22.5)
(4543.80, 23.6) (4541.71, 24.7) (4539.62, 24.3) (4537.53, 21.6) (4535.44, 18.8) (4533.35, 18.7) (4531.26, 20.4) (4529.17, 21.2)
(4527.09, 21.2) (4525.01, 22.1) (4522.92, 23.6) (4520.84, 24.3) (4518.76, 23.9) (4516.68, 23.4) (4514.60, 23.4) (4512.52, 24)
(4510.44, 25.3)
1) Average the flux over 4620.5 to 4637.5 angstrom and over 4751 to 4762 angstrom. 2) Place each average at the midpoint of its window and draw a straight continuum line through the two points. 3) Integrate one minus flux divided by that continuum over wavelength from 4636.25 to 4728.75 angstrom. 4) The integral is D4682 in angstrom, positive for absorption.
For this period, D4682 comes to 1.2 angstrom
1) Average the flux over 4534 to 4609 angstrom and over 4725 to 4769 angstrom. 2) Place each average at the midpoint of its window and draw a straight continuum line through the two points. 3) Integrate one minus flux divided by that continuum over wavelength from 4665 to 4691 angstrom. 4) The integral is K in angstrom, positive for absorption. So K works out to -1.4 angstrom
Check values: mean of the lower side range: 25.5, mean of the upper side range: 24.9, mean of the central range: 26.6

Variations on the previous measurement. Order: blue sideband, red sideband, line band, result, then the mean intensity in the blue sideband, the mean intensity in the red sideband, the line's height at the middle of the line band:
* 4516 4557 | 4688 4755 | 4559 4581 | -3.3 angstrom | 22.7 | 26.1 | 23.3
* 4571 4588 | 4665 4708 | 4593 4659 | -2.4 angstrom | 26.3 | 26.3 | 26.3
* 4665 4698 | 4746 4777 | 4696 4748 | -2.4 angstrom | 26.6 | 23.3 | 24.9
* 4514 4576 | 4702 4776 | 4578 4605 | -2.0 angstrom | 24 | 25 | 24.3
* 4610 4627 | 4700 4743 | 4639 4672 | 1.5 angstrom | 28.3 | 26.1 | 27.5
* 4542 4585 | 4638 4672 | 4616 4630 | -1.2 angstrom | 25.7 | 26.2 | 26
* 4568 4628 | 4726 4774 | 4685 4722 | -2.0 angstrom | 27.1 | 24.5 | 25.3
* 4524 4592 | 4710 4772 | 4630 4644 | -1.6 angstrom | 24.5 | 25.3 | 24.9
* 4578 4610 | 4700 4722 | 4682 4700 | -0.3 angstrom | 26.4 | 26.5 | 26.4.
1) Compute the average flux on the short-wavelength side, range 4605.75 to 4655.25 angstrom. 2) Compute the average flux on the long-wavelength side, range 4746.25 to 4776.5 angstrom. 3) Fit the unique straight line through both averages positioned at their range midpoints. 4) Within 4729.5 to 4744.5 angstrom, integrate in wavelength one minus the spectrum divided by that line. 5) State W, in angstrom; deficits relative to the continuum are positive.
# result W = -0.92 angstrom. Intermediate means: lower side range 27.5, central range 25.6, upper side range 23.4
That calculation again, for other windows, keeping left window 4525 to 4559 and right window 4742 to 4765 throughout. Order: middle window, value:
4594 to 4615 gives -3.38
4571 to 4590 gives -2.61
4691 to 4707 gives -0.92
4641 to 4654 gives -1.06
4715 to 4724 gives -1.07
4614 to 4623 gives -1.86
